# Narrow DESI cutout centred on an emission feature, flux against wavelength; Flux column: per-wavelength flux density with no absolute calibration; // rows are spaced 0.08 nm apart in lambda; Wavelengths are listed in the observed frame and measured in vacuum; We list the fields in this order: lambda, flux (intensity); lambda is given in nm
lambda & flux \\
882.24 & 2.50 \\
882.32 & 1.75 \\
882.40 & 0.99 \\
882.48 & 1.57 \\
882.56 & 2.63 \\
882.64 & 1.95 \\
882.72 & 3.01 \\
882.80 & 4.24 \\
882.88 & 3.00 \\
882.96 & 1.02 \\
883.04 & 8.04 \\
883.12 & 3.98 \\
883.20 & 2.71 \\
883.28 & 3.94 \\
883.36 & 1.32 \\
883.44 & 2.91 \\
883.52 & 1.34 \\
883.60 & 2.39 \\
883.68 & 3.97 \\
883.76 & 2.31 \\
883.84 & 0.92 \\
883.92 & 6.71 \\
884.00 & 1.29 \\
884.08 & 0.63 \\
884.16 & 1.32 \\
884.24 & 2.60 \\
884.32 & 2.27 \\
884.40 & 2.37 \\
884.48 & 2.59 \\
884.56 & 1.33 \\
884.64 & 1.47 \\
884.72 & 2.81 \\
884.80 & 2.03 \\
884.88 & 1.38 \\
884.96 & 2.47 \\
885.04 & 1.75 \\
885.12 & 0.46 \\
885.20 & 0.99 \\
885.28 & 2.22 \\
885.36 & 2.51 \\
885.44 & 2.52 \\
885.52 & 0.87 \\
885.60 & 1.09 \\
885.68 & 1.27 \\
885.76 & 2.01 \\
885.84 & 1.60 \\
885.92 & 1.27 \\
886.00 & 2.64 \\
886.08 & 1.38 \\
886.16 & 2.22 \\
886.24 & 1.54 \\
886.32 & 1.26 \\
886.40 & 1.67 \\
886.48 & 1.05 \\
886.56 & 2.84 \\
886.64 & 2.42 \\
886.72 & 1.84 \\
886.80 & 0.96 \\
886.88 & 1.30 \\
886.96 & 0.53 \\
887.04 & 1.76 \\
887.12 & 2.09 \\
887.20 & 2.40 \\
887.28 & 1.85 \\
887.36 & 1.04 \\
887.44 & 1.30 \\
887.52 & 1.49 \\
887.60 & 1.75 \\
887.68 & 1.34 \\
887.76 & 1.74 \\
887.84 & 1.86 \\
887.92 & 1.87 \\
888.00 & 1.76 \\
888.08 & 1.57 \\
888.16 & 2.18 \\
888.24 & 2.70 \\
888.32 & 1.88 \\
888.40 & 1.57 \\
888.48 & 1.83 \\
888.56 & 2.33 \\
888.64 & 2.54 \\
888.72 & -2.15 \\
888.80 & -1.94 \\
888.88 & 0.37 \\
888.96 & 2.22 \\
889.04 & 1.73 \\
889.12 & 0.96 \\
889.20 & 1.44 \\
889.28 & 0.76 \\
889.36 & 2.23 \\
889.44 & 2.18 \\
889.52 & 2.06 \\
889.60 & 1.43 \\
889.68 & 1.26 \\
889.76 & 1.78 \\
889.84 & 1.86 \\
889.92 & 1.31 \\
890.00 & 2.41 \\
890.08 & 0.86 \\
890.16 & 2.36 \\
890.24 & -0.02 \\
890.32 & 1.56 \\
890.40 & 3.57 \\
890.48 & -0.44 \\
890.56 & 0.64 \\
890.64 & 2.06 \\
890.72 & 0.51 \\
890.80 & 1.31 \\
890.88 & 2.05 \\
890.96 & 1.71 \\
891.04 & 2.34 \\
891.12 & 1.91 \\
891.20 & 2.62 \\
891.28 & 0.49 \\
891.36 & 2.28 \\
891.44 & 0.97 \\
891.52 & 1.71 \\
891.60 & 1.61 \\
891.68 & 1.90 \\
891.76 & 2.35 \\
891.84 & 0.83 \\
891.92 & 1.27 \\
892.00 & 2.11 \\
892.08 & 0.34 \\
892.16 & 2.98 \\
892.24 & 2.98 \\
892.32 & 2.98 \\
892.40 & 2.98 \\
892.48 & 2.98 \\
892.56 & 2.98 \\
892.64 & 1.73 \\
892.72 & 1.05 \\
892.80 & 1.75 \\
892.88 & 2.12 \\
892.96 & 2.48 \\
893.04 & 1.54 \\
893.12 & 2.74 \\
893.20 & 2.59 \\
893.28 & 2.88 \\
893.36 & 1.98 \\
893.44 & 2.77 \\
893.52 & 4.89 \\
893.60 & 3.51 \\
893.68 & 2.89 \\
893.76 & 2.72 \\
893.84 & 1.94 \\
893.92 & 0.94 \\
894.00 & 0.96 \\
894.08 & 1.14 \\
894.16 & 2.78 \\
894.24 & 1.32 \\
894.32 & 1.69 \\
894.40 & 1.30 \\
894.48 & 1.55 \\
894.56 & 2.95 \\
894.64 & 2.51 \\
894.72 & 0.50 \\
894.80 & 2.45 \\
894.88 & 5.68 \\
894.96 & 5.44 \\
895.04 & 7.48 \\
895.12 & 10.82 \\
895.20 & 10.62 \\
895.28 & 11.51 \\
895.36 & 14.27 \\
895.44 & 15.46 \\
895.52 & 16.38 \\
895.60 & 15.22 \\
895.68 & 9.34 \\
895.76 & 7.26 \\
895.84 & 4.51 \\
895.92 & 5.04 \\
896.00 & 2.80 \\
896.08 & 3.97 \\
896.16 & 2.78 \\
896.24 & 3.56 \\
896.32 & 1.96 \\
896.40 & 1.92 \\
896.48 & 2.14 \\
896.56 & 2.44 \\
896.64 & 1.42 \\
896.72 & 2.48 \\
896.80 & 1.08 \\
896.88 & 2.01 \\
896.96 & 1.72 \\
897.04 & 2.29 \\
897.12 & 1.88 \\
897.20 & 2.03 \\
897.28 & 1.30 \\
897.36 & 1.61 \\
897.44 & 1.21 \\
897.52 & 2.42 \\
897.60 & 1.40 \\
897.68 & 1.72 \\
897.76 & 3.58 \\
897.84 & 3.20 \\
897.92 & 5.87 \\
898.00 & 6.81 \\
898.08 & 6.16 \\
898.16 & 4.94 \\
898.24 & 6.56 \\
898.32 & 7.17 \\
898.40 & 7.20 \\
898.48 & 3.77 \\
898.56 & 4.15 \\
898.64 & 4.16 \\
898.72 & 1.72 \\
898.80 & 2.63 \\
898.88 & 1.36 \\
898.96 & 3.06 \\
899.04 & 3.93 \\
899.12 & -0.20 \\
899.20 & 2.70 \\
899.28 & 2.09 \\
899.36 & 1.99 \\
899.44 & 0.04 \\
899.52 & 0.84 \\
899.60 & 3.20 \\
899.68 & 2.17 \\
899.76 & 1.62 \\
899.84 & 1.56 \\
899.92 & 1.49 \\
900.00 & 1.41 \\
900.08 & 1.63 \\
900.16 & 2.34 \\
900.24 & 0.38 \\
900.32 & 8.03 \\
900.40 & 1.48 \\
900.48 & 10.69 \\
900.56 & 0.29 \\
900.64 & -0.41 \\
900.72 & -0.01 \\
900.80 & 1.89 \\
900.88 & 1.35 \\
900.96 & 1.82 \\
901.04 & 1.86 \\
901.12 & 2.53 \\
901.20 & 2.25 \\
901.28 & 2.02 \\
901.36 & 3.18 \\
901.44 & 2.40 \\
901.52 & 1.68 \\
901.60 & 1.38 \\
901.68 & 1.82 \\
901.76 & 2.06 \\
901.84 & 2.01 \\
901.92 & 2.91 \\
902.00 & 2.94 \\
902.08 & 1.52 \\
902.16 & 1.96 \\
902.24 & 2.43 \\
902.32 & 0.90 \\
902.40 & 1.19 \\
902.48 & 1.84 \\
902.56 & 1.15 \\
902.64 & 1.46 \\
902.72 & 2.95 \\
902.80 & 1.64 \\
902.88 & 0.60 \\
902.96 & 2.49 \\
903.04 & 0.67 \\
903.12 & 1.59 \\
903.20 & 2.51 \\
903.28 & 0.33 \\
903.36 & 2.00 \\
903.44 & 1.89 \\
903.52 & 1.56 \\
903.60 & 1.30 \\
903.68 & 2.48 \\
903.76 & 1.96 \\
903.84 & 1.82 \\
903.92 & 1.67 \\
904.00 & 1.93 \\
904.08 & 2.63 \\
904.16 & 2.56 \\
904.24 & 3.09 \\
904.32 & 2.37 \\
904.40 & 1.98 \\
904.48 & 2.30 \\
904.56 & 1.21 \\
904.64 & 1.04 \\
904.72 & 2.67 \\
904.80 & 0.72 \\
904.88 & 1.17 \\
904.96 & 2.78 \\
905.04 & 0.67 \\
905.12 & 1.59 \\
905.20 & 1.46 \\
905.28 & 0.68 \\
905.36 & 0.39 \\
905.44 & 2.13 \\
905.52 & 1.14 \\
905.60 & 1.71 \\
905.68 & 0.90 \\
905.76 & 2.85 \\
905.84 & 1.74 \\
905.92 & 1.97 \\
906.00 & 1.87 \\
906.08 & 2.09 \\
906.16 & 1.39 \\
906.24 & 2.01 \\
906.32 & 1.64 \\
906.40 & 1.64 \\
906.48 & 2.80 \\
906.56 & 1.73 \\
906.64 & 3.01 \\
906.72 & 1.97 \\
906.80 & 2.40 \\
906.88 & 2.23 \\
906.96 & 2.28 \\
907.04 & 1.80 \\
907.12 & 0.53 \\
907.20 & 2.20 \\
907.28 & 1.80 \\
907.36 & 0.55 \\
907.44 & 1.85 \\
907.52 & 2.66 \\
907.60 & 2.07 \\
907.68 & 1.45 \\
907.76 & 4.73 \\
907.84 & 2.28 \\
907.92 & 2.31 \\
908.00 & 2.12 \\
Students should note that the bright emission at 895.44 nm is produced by H-alpha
